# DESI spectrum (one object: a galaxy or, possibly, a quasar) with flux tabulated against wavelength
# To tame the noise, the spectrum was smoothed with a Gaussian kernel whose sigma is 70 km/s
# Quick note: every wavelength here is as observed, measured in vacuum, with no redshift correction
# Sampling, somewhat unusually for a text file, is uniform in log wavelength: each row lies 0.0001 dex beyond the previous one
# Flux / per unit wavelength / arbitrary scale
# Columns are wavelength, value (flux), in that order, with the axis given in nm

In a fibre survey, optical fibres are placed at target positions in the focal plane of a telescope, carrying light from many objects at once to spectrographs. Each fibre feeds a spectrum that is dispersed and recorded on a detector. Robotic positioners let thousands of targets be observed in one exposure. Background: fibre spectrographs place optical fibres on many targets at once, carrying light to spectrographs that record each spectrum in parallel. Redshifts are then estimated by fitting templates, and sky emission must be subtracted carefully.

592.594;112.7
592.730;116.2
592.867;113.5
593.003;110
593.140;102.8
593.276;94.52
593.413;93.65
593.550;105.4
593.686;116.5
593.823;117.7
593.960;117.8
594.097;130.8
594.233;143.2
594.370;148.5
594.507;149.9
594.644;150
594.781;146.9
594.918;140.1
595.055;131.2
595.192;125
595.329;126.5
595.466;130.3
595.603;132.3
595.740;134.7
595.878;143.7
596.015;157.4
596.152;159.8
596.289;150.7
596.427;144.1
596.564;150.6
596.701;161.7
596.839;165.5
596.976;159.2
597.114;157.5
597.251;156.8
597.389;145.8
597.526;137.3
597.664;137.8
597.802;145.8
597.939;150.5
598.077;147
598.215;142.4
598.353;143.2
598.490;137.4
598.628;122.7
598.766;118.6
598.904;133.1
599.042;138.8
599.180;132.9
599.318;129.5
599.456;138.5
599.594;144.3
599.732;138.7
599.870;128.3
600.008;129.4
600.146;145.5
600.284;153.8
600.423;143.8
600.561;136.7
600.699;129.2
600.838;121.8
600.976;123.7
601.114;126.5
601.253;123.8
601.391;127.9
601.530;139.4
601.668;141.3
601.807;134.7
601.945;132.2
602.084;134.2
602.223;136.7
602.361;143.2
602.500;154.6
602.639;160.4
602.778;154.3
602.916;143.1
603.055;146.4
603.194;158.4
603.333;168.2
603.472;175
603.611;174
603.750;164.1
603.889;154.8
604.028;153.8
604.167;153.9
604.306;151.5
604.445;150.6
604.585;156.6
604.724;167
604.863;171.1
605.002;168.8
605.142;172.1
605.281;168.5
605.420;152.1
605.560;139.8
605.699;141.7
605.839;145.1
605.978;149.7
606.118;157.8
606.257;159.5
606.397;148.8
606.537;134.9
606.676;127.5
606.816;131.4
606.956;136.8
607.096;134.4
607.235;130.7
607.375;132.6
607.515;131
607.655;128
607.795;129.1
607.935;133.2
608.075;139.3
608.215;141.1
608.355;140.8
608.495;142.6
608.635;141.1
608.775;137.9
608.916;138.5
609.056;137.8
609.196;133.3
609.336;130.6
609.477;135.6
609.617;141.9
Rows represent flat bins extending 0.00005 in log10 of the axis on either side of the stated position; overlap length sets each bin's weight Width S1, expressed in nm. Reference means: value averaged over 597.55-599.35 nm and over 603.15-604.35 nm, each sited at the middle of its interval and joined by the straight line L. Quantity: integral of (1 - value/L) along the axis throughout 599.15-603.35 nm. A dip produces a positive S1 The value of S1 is 0.31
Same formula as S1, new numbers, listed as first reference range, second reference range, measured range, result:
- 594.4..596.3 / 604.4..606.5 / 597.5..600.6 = 0.182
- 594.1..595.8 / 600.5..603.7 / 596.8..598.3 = -0.101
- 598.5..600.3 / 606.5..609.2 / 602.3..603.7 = -0.241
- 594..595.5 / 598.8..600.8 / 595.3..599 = -0.183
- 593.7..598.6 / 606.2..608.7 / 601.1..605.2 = -0.371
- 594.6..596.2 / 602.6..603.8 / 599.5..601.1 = 0.177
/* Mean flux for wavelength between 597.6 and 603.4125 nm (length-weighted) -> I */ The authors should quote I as 139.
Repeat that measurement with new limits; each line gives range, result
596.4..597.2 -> 157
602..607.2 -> 152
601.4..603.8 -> 150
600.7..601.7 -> 129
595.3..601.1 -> 141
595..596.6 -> 140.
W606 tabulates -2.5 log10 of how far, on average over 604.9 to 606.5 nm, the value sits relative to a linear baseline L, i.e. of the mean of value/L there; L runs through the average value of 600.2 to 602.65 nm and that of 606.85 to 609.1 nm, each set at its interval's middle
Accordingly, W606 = -0.14 mag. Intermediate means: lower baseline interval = 136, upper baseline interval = 136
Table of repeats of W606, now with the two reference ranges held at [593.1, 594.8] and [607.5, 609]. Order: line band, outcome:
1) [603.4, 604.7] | -0.20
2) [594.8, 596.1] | -0.09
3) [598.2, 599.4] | -0.04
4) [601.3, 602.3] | -0.03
